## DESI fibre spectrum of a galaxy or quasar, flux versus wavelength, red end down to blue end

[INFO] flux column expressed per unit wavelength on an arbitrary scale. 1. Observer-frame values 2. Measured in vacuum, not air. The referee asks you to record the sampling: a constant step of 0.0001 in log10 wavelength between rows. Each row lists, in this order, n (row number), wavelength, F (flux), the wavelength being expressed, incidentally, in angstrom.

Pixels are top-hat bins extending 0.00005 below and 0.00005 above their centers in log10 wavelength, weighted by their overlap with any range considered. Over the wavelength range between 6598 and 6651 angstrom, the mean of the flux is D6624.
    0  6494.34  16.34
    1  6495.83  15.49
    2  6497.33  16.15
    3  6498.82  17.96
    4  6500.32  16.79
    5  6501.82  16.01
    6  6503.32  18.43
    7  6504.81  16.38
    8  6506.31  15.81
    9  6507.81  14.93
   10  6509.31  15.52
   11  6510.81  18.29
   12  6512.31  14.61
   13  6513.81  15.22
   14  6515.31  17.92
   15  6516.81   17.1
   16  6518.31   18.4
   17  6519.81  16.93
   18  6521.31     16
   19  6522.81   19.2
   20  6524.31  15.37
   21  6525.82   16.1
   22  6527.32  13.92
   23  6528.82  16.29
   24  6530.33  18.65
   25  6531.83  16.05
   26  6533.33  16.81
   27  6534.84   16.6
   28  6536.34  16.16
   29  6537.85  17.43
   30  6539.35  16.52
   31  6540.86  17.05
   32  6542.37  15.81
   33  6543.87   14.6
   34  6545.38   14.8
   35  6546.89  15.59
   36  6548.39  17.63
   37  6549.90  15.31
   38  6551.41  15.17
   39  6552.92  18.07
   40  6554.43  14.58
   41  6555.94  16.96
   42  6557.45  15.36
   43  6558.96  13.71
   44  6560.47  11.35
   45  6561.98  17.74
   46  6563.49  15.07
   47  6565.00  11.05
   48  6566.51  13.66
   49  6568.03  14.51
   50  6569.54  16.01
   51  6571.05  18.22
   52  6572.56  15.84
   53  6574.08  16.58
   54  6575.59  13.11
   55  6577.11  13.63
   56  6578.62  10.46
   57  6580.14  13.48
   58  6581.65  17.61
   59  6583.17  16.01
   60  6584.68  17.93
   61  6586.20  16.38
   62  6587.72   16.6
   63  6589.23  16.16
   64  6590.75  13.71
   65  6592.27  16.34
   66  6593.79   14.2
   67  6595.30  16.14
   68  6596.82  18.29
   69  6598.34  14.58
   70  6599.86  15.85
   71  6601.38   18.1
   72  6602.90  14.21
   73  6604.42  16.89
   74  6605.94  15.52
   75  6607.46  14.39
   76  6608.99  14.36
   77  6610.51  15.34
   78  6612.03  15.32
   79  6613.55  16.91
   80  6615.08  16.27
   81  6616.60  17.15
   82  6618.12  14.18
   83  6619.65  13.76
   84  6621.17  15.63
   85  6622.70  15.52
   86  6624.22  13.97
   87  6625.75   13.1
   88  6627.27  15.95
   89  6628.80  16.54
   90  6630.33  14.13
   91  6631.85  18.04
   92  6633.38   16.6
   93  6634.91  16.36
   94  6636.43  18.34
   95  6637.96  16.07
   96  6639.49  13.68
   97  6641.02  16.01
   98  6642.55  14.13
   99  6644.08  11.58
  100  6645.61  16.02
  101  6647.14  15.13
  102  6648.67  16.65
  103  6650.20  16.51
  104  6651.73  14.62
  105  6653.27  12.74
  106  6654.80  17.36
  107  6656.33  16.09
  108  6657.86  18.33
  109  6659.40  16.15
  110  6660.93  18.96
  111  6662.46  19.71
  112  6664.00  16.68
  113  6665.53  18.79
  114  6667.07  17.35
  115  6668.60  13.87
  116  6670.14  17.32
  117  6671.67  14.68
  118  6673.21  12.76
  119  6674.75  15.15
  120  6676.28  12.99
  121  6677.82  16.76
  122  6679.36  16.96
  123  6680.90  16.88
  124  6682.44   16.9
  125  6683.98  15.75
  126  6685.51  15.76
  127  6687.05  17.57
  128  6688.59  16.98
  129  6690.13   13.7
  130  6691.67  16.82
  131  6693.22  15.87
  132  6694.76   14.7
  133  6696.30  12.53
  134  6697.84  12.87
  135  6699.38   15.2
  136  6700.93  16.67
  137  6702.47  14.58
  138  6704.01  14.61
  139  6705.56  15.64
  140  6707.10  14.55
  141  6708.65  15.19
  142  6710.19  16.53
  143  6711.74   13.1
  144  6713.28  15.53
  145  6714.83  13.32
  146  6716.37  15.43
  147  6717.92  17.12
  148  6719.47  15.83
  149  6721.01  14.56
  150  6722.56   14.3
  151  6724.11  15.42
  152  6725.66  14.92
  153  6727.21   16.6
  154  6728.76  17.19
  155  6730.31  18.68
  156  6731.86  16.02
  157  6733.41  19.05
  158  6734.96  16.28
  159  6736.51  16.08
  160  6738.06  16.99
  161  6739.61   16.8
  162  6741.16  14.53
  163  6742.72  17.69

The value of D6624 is 15.5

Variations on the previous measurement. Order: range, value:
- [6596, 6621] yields 15.7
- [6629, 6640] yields 16.3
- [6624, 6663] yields 15.9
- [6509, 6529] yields 16.5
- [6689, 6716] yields 14.8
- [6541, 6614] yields 15.4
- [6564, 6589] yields 15.1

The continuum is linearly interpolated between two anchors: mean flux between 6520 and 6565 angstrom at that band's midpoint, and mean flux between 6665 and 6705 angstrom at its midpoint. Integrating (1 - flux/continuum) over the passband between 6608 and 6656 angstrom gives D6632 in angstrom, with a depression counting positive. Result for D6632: 0.8 angstrom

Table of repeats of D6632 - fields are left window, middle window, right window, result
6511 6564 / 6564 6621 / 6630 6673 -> 2.7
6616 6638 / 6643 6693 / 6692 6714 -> -2.6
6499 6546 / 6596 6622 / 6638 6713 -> 0.5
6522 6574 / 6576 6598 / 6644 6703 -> 0.5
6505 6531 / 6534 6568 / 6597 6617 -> 1.6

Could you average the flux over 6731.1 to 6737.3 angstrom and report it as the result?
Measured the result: 16.9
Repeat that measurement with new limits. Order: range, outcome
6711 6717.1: 14.4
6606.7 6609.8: 14.4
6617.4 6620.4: 13.9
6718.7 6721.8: 15.2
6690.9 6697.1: 15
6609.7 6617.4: 16.2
